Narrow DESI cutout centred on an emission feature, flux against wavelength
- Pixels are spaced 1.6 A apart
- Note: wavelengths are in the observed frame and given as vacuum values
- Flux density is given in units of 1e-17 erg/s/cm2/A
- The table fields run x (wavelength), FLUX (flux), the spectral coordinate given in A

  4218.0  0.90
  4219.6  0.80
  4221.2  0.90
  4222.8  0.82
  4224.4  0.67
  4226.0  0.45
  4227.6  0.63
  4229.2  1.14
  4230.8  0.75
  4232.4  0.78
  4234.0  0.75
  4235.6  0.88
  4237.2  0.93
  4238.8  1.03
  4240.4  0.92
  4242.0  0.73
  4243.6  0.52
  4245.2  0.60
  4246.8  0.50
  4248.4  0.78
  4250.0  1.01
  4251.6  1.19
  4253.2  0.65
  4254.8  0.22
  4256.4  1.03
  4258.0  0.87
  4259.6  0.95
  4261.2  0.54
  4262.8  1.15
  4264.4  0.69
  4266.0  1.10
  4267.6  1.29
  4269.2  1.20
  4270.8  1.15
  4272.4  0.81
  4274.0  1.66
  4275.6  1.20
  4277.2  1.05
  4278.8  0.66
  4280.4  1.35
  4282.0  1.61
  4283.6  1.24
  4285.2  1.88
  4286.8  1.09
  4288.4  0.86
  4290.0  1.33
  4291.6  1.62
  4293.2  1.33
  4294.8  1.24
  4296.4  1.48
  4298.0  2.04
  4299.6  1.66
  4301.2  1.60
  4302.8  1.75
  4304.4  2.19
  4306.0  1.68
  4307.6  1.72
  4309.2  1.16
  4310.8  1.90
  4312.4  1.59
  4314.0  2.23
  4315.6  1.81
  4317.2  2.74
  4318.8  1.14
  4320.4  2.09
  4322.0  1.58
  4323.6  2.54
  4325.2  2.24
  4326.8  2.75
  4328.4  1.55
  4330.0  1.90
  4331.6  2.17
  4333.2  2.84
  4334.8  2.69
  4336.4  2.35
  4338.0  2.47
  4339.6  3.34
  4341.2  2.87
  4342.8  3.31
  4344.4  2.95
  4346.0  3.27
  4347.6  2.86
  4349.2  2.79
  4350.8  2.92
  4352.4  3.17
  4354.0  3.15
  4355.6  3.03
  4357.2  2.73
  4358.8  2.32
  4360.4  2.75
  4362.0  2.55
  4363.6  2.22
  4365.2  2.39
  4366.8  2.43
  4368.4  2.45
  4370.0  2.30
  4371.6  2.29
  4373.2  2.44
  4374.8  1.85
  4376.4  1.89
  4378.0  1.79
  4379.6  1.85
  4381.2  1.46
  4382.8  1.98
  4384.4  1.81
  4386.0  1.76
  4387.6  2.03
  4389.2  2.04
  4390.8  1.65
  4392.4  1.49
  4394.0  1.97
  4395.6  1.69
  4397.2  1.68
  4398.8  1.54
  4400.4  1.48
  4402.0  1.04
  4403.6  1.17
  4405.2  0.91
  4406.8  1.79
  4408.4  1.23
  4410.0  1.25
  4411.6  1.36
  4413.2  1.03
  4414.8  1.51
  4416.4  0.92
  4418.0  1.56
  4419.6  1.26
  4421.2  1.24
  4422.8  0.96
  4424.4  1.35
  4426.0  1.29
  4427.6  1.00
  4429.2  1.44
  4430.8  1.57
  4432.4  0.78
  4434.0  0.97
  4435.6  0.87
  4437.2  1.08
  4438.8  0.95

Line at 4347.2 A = C IV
